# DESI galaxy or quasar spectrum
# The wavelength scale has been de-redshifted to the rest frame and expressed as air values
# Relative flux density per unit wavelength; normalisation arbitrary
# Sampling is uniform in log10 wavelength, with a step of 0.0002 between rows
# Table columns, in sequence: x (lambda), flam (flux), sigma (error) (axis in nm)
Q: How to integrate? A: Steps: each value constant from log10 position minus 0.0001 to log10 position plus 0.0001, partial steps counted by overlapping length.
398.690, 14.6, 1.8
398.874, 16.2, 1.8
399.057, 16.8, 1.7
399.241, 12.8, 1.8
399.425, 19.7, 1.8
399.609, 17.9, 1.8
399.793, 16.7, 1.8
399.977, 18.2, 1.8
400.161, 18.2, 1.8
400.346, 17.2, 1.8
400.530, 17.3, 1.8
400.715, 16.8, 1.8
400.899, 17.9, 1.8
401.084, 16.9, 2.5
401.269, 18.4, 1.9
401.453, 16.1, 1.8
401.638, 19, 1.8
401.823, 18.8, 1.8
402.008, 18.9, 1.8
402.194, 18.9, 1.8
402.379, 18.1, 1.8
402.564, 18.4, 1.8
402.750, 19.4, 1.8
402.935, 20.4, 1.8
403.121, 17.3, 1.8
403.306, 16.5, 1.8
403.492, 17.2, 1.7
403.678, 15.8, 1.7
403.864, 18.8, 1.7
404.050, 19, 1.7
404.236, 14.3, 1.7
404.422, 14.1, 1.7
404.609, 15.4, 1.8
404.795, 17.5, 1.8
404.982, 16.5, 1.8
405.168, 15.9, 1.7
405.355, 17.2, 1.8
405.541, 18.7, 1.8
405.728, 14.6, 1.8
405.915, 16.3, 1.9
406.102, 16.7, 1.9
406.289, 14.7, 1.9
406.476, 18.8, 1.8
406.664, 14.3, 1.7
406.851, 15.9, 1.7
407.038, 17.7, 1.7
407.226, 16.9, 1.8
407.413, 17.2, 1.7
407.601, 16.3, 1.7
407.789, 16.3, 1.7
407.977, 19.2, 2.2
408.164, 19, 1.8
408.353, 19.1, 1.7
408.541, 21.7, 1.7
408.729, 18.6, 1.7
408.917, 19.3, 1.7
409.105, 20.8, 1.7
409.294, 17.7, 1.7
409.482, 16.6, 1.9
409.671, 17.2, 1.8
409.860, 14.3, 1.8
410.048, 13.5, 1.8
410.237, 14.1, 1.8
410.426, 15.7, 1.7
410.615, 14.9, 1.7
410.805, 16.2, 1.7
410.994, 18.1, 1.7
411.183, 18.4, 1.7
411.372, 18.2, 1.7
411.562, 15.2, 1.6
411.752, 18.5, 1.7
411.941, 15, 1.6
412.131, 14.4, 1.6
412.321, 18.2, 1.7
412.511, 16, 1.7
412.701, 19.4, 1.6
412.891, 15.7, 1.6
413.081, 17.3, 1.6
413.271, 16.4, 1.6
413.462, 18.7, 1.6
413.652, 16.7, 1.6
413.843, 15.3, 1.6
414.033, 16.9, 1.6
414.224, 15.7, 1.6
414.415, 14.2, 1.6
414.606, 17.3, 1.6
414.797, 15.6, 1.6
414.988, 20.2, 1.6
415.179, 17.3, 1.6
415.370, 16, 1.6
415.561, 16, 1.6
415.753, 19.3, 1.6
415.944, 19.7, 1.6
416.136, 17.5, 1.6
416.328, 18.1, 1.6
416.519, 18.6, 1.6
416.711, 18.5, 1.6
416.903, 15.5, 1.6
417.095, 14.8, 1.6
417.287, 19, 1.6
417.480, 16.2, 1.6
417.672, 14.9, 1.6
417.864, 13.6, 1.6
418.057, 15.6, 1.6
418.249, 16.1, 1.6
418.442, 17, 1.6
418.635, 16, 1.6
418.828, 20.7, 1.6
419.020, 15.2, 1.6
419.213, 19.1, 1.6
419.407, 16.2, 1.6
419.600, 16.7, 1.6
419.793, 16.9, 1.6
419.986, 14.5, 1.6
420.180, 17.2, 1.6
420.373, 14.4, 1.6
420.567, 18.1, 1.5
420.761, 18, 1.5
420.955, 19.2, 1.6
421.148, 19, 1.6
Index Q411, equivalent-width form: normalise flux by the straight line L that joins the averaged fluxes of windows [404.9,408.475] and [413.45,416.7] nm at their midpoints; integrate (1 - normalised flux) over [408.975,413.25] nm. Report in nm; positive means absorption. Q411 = 0.12 nm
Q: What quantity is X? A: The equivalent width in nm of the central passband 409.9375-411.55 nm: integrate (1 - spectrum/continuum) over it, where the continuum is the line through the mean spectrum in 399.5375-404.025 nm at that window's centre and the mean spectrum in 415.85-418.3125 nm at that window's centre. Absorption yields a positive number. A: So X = 0.109 nm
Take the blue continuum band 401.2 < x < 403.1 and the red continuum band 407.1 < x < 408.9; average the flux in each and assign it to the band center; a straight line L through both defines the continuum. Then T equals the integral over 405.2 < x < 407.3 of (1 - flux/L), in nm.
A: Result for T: 0.214 nm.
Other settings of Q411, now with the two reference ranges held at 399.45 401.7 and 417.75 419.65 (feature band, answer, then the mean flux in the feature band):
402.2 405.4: 0.039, 17.2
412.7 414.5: 0.041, 16.5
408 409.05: -0.147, 19.6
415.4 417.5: -0.105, 17.6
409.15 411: 0.132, 15.8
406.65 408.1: 0.027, 16.9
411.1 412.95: 0.006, 16.9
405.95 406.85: 0.061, 16.1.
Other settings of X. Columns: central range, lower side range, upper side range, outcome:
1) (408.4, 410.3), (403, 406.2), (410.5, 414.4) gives -0.093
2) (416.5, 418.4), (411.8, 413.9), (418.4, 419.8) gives 0.100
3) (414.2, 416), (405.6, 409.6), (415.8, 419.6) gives -0.001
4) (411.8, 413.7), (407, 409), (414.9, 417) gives 0.129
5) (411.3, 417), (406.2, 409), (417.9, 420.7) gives 0.015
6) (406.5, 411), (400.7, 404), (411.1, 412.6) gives 0.009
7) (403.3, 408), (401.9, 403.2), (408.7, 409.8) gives 0.495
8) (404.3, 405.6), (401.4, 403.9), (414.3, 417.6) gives 0.116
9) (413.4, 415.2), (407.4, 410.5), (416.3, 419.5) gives 0.031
